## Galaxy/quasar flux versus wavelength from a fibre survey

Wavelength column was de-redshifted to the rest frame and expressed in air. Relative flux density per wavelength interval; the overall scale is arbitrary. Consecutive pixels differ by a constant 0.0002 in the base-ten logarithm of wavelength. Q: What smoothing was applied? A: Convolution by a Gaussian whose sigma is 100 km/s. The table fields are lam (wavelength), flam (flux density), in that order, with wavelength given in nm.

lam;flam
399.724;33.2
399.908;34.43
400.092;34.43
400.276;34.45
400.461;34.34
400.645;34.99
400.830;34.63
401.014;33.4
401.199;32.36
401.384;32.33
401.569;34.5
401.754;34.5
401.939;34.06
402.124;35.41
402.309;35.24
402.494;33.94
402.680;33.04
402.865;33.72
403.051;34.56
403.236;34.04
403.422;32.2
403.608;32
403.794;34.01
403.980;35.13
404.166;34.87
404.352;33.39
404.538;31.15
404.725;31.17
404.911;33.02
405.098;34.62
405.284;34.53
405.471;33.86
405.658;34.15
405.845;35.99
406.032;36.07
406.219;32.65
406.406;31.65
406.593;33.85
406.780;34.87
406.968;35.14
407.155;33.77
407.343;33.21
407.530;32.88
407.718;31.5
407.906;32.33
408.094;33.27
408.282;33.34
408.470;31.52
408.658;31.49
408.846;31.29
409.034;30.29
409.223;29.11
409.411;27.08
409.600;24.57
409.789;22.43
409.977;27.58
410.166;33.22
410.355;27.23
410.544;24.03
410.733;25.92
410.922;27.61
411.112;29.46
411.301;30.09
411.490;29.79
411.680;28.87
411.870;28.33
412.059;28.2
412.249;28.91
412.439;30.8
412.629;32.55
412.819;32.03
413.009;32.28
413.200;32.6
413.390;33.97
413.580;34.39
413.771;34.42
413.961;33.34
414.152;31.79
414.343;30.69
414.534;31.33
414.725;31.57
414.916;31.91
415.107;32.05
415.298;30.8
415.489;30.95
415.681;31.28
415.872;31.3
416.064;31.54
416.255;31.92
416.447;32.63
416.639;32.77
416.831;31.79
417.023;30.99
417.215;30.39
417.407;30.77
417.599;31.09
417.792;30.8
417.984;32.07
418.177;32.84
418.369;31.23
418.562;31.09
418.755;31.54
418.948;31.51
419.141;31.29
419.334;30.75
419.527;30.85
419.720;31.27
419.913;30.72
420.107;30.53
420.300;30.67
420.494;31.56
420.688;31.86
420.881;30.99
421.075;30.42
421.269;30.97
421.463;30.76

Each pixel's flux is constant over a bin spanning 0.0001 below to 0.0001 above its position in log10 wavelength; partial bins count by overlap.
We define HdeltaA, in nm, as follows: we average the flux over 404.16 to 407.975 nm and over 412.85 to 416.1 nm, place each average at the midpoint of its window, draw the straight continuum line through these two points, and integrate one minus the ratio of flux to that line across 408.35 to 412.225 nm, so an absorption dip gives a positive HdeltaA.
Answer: 0.52 nm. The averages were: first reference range 33.5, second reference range 32.1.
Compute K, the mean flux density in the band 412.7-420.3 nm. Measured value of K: 31.7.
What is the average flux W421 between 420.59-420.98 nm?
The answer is 31.4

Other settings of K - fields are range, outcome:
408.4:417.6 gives 30.4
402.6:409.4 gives 33.1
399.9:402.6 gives 34.2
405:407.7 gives 34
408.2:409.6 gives 30.2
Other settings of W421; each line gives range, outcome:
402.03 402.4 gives 35.4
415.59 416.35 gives 31.5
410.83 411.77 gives 29.2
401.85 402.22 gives 34.8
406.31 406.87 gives 33.5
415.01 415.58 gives 31.3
